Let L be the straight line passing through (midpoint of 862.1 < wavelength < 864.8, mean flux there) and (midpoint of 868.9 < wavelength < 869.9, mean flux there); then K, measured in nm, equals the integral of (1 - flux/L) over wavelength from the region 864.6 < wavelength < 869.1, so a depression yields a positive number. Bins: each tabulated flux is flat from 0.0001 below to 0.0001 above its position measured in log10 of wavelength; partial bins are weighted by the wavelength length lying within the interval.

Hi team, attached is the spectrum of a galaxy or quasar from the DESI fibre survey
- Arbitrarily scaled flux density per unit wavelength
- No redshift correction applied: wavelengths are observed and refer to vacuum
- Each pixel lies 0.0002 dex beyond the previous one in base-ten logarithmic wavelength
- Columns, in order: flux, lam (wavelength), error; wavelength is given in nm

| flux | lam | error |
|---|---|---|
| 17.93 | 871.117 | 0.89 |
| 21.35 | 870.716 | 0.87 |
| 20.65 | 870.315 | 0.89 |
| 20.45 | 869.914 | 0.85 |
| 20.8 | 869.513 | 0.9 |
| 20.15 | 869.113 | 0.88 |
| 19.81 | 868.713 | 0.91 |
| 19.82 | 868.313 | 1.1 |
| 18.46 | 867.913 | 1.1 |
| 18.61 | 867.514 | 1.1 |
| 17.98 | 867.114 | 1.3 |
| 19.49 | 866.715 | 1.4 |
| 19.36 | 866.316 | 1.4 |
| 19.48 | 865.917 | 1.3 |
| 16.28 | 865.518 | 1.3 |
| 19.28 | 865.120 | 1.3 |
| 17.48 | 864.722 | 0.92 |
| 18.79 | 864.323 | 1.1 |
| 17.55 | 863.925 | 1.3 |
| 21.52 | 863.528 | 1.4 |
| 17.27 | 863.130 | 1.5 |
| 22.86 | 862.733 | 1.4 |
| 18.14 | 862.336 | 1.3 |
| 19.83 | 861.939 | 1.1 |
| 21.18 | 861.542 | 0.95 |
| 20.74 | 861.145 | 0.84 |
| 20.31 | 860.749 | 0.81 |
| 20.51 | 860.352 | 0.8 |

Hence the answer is 0.248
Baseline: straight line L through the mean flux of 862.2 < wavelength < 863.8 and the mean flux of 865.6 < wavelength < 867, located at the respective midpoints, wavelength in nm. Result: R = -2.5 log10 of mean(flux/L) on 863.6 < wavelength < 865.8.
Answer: 0.078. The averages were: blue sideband 19.9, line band 18.1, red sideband 19.1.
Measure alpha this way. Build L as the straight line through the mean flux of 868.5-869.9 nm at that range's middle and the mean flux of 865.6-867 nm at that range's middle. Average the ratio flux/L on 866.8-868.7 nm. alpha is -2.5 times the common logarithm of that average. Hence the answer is 0.05 mag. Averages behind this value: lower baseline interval 19.1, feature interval 18.9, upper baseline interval 20.3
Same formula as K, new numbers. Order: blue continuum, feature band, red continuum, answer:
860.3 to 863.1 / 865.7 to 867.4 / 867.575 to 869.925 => 0.08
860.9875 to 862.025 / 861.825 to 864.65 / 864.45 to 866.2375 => 0.03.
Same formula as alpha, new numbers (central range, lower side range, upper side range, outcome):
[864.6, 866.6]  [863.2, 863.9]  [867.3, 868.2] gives 0.04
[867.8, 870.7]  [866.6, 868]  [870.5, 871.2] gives -0.04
